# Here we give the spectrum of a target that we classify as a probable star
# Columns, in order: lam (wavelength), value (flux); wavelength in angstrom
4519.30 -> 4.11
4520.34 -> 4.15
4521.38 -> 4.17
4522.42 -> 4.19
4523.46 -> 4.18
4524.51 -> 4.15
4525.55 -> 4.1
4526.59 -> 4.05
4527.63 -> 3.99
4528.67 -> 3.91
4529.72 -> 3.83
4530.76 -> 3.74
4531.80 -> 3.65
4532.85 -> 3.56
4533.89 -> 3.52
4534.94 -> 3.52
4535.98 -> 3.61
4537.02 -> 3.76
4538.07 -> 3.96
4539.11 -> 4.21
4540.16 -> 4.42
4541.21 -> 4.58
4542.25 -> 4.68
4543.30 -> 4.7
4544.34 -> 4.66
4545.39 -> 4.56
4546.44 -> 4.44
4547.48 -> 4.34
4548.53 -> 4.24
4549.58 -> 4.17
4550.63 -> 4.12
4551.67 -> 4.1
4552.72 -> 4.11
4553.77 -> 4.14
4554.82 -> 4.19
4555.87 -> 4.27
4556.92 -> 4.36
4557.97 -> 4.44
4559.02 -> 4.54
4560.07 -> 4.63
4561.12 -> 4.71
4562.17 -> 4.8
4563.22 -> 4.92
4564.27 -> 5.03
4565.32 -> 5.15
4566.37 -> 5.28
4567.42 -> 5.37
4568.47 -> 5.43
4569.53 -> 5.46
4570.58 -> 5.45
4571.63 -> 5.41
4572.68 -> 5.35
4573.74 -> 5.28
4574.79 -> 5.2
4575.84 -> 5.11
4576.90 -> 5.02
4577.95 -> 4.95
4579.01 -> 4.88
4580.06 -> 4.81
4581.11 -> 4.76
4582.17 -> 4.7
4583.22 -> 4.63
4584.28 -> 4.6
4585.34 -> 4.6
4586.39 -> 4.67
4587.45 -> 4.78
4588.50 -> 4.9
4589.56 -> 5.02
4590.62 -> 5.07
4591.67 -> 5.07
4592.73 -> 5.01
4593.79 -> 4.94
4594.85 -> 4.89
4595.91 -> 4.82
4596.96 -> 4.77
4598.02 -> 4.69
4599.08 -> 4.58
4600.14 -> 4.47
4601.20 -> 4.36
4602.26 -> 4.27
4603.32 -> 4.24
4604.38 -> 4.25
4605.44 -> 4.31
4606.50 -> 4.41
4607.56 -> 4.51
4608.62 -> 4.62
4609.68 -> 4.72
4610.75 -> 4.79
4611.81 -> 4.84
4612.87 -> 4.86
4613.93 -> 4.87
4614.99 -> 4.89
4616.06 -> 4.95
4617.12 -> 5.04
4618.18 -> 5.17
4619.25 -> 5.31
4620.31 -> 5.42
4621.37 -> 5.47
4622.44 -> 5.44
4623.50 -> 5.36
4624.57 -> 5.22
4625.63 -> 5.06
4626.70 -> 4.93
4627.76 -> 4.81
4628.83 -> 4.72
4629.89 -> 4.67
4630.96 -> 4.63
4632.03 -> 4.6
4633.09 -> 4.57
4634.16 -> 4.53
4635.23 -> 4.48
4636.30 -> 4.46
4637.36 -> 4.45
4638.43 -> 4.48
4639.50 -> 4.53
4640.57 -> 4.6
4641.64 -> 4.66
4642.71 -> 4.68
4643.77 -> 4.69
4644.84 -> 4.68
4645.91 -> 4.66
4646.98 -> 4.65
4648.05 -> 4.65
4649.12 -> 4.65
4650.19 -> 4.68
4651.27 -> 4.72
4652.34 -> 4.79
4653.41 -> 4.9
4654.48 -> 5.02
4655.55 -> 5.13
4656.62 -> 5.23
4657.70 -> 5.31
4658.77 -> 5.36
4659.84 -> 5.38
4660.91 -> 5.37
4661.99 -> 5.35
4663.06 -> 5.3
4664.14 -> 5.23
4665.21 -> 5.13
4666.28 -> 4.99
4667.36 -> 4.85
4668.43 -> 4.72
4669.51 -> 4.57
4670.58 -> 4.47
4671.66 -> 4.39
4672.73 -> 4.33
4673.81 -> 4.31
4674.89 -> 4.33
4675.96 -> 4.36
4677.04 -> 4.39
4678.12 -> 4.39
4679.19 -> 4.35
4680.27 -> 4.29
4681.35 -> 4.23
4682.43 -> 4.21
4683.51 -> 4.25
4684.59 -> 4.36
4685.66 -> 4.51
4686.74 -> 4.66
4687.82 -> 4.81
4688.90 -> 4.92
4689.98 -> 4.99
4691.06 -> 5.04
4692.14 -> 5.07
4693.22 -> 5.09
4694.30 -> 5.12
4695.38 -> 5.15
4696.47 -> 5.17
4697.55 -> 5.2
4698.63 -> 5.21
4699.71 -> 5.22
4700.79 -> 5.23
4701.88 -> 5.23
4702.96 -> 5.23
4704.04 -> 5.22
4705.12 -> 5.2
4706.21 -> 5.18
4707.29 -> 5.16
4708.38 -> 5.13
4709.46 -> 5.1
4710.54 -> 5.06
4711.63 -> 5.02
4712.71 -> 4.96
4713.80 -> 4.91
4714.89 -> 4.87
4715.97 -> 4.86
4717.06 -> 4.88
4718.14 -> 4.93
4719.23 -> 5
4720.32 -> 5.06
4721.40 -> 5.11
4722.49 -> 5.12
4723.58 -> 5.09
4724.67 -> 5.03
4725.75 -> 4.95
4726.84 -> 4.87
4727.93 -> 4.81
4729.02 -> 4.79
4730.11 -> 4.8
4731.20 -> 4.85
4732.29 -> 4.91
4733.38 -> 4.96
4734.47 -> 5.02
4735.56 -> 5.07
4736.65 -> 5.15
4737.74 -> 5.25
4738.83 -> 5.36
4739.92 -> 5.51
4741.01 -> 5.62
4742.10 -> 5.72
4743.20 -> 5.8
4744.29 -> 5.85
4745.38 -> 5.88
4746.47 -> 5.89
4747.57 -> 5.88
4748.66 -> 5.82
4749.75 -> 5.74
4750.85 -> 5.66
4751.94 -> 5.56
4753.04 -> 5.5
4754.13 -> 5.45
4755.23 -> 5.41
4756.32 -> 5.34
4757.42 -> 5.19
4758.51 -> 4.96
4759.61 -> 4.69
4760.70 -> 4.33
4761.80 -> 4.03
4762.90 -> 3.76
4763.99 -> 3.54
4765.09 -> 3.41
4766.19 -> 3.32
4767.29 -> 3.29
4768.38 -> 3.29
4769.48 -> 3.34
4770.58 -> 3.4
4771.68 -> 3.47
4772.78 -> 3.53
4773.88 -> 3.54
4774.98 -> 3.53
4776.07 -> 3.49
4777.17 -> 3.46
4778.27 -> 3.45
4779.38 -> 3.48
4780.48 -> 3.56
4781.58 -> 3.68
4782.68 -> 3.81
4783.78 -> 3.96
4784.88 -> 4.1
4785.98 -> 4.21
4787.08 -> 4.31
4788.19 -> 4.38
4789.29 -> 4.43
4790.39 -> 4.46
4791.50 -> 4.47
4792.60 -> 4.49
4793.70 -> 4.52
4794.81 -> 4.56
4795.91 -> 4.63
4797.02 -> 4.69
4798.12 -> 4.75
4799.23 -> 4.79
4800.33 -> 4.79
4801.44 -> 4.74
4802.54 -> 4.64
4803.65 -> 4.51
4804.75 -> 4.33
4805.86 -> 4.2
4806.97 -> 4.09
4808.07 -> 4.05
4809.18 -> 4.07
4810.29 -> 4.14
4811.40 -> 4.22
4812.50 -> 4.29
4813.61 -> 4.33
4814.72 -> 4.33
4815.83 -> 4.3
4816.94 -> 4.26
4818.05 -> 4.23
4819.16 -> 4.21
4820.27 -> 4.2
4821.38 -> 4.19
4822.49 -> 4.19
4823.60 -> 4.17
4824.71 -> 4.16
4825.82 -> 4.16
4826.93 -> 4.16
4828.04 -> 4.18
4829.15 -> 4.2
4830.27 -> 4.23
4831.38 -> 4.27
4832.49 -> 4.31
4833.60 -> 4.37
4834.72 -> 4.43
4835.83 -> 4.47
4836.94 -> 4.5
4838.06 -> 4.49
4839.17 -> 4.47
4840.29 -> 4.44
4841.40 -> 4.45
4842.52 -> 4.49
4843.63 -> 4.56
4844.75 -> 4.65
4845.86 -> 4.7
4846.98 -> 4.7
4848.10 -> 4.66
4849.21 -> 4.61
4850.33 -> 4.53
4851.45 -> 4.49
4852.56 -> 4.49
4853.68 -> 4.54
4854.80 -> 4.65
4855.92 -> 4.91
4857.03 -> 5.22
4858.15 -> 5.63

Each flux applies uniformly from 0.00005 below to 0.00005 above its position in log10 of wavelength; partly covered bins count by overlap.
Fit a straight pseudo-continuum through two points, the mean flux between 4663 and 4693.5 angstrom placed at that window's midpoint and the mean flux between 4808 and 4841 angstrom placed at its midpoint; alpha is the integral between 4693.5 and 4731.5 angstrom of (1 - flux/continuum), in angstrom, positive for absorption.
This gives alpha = -4.2 angstrom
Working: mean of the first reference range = 4.63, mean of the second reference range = 4.27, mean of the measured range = 5.05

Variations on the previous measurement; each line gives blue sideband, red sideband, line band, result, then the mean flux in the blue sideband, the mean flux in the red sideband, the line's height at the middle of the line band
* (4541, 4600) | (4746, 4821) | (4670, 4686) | 0.7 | 4.77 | 4.33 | 4.55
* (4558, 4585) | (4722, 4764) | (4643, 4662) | 0.5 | 5.01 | 5.18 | 5.09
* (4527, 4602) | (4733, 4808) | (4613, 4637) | -1.9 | 4.59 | 4.54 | 4.57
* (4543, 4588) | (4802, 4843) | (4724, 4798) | -3.0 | 4.75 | 4.29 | 4.4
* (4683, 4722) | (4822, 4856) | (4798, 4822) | 1.1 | 5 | 4.43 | 4.55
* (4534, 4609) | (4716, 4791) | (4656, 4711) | -3.0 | 4.65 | 4.63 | 4.64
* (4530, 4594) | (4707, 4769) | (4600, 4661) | -0.5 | 4.61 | 4.99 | 4.76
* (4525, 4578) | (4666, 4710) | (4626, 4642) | 0.2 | 4.49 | 4.8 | 4.67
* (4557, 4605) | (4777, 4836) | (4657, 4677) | -1.0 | 4.87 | 4.26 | 4.63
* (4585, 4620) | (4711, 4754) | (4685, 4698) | 0.3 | 4.75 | 5.23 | 5.08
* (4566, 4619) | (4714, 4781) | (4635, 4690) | 1.0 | 4.86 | 4.71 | 4.79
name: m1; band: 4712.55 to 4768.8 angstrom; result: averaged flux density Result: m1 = 4.98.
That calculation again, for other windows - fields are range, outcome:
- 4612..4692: 4.79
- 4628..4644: 4.59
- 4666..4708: 4.78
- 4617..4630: 5.14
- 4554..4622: 4.85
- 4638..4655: 4.69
